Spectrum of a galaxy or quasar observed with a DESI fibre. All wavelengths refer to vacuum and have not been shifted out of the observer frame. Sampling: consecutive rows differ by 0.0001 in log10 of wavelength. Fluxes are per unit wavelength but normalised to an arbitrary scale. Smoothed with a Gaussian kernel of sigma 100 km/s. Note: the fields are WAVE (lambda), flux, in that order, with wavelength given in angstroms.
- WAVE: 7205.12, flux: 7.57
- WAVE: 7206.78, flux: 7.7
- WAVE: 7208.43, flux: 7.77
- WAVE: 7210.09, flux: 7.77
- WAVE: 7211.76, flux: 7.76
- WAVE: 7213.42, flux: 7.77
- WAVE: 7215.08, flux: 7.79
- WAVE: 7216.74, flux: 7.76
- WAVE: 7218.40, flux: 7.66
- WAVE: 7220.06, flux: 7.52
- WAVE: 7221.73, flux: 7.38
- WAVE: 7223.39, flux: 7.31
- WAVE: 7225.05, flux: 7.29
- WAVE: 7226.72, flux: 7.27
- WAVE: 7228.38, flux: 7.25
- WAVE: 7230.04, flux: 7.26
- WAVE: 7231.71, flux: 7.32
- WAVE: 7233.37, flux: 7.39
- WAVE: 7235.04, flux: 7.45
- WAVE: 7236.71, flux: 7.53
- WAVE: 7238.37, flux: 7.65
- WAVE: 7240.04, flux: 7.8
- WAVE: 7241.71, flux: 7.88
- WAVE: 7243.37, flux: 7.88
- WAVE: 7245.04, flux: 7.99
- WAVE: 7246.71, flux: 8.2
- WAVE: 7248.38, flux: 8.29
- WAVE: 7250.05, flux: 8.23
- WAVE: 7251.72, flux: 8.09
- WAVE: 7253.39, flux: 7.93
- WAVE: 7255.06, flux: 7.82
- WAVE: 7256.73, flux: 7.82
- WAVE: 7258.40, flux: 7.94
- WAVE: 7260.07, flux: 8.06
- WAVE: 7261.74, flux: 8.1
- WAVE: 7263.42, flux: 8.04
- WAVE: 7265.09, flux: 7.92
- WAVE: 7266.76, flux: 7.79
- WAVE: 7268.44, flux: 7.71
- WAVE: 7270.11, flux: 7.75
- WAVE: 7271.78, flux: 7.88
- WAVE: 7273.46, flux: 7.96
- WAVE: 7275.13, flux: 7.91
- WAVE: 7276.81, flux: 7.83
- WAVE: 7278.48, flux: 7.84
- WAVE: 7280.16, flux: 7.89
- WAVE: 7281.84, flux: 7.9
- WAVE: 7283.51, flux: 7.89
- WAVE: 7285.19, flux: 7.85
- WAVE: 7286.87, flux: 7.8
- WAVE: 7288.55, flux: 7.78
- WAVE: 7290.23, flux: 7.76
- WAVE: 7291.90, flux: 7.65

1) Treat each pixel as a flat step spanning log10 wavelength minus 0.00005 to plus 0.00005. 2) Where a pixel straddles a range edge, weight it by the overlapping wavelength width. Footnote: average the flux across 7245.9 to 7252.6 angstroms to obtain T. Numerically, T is 8.2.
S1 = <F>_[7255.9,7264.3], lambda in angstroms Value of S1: 7.99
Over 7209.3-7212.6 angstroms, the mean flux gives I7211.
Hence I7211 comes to 7.74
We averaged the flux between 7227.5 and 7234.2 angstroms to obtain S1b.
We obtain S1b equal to 7.31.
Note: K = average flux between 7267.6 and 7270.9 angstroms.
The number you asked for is 7.73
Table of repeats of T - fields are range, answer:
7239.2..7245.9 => 7.89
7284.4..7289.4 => 7.8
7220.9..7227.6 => 7.32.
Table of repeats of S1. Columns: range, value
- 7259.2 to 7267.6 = 7.98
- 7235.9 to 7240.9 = 7.66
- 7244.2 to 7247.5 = 8.08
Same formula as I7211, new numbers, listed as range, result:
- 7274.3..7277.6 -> 7.86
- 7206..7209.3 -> 7.76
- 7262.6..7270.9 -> 7.84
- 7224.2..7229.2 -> 7.27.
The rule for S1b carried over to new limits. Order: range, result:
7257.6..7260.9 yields 8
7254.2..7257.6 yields 7.83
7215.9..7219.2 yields 7.72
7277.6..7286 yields 7.88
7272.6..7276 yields 7.92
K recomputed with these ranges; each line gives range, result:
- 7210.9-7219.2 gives 7.74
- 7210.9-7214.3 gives 7.75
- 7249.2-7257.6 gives 7.98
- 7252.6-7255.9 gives 7.88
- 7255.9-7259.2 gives 7.88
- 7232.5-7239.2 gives 7.51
